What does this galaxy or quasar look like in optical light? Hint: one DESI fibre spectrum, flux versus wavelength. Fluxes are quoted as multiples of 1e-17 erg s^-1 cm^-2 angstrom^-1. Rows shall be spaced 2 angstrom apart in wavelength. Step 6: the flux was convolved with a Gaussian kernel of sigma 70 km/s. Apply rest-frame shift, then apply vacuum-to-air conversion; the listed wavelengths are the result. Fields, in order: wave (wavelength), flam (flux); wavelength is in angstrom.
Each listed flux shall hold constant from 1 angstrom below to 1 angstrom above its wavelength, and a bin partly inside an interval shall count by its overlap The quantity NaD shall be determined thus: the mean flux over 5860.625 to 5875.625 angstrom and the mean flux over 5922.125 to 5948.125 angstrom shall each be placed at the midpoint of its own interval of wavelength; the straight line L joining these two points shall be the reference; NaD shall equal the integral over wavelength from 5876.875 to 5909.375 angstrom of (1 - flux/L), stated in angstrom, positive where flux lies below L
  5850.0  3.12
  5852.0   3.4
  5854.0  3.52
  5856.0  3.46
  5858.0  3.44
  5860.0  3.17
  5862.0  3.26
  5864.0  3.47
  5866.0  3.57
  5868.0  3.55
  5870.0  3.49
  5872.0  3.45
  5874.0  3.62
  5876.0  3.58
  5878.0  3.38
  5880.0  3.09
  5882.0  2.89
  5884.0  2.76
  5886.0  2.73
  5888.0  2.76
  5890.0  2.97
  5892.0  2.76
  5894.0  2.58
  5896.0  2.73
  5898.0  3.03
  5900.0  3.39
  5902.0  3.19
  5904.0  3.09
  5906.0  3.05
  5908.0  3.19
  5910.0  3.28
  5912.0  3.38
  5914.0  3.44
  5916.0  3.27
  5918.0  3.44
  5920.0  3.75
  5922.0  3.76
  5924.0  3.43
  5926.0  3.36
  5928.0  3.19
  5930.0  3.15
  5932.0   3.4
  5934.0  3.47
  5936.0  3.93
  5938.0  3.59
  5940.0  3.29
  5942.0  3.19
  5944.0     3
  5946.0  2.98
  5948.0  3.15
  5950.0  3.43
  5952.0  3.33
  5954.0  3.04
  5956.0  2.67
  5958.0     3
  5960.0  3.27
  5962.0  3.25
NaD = 4.25 angstrom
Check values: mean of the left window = 3.48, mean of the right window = 3.34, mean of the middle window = 2.98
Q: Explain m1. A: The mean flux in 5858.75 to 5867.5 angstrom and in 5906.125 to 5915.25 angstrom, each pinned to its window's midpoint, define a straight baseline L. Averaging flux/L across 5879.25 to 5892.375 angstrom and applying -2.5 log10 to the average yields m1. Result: 0.17 mag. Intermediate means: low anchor 3.38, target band 2.85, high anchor 3.29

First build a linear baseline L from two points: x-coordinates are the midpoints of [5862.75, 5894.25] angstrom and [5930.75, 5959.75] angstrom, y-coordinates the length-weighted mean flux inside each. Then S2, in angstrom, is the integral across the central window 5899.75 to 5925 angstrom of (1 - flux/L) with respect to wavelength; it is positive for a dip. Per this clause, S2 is -1.12 angstrom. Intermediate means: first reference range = 3.18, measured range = 3.36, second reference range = 3.25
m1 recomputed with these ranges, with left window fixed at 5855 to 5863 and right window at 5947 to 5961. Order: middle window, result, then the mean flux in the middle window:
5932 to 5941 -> -0.12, 3.55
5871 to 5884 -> 0.00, 3.29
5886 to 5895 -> 0.18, 2.76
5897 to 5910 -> 0.02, 3.17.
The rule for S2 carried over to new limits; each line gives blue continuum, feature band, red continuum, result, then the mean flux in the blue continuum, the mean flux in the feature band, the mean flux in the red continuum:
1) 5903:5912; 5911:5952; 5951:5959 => -3.8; 3.18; 3.38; 3.01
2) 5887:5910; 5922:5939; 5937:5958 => -2.0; 2.99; 3.46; 3.16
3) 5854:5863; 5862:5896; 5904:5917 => 1.6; 3.35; 3.16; 3.25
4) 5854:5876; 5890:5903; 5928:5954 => 1.7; 3.46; 2.95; 3.31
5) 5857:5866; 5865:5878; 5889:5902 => -1.2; 3.36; 3.53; 2.93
